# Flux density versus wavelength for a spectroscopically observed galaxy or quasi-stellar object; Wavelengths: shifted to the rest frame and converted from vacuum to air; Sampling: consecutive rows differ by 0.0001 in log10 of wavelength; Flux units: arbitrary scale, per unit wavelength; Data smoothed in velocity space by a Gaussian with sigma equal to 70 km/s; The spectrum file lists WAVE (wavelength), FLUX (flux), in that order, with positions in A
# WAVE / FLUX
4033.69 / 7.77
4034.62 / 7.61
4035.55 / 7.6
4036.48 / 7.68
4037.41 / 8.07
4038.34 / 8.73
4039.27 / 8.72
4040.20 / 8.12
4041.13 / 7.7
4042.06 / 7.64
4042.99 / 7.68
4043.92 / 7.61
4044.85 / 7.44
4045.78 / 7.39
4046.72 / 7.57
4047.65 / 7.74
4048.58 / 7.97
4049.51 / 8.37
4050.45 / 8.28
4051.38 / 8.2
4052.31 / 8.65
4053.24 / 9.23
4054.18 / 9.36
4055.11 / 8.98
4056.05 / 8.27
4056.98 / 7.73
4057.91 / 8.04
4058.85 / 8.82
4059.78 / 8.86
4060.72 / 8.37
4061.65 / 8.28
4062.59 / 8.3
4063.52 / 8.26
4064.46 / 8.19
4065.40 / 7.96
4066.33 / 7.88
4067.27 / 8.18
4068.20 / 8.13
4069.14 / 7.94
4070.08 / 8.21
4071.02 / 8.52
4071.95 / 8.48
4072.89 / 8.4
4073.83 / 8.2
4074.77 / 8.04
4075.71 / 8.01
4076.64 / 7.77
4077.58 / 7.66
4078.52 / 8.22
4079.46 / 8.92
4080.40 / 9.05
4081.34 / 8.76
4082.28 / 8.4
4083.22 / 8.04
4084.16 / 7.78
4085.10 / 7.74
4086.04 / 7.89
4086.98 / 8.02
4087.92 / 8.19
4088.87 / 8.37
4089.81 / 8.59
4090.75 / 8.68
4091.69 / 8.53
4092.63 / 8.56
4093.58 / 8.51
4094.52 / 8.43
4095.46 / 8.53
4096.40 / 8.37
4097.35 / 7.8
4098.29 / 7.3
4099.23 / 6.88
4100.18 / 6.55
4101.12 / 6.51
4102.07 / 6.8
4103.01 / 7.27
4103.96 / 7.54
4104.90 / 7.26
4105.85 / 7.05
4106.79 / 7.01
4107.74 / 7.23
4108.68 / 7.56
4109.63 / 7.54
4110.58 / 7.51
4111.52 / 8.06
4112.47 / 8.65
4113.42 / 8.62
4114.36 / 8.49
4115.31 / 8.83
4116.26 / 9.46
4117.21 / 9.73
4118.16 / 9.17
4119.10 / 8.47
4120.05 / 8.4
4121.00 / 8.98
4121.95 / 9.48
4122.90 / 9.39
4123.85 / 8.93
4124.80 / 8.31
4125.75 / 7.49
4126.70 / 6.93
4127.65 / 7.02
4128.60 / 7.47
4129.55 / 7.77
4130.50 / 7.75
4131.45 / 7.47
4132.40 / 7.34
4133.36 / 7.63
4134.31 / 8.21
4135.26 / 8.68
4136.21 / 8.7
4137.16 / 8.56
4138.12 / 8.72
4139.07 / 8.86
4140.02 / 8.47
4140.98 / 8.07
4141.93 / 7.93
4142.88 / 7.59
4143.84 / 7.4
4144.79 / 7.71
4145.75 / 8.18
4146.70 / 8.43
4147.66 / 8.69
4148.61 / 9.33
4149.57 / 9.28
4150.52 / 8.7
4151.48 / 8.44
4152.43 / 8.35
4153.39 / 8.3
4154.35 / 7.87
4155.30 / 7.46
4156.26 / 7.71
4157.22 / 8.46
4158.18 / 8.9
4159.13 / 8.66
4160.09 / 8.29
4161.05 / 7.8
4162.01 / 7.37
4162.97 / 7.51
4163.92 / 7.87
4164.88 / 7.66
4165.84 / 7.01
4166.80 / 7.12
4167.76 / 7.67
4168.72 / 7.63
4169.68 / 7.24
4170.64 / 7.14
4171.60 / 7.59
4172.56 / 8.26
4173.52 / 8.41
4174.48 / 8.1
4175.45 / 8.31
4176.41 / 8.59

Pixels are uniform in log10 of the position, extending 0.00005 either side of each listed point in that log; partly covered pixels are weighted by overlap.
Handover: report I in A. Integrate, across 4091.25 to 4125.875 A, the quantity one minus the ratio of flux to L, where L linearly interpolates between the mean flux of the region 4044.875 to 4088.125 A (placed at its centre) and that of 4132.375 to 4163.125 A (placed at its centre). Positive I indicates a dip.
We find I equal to 0.6 A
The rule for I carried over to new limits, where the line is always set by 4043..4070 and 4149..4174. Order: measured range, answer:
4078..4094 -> -0.5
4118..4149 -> -0.7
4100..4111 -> 1.3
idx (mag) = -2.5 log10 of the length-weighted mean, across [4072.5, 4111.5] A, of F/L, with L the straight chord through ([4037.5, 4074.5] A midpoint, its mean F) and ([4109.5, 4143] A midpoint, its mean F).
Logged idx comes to 0.05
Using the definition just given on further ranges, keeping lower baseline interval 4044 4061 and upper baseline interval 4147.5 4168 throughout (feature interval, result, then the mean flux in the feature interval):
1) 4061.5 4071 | 0.01 mag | 8.14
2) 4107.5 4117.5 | -0.02 mag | 8.33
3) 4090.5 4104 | 0.06 mag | 7.74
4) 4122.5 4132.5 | 0.05 mag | 7.82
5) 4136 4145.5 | -0.01 mag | 8.18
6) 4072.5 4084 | -0.01 mag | 8.27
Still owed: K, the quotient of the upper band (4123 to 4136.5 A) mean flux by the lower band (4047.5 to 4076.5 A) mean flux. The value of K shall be 0.95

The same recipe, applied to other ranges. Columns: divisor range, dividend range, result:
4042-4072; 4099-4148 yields 0.98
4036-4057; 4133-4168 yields 1.00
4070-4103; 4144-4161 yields 1.04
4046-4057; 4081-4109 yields 0.93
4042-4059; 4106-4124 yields 1.04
